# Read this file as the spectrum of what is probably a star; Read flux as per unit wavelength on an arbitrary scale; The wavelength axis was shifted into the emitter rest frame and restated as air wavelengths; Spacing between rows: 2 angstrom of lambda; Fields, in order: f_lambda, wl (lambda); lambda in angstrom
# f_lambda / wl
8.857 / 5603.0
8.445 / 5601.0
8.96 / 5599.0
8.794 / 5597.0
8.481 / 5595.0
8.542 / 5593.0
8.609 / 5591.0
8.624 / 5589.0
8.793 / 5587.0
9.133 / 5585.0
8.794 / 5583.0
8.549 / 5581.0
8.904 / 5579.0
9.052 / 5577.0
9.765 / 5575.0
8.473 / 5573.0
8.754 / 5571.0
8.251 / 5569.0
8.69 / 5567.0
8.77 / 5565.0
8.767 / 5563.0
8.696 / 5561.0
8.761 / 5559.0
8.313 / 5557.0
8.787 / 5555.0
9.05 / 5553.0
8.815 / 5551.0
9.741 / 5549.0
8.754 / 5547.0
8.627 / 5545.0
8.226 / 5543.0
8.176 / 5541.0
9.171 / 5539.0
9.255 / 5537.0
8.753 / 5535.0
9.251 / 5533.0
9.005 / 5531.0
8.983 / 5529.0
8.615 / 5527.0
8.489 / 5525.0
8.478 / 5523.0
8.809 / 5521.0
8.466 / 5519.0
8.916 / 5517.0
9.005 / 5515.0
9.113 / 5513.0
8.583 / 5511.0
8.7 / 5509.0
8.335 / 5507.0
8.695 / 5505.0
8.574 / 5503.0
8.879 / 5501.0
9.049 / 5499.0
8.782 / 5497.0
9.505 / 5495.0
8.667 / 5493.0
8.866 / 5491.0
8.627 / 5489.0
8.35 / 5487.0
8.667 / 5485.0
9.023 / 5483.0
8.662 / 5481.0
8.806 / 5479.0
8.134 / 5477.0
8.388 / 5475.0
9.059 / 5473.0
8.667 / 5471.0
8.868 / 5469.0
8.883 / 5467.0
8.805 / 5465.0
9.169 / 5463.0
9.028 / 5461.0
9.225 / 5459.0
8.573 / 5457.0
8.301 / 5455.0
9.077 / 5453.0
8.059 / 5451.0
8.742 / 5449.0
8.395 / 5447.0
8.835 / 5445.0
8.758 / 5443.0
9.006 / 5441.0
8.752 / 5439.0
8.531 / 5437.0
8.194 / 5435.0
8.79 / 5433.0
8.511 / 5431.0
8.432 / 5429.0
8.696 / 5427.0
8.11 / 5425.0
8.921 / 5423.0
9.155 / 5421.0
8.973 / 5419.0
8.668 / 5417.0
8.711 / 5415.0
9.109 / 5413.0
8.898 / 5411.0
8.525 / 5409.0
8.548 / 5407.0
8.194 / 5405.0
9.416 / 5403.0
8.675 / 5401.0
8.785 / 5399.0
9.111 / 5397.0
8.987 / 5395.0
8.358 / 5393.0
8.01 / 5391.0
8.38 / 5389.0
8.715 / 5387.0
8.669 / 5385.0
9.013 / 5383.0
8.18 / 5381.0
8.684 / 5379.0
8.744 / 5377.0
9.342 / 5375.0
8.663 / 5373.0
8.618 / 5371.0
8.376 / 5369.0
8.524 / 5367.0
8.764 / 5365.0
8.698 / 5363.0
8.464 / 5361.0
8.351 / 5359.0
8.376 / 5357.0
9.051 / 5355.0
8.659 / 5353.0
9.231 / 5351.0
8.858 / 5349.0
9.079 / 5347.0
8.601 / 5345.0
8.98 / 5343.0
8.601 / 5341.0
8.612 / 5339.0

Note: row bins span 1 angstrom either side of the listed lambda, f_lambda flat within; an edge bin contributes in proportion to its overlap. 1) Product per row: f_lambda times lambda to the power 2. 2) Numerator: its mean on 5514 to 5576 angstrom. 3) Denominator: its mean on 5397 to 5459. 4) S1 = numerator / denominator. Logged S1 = 1.06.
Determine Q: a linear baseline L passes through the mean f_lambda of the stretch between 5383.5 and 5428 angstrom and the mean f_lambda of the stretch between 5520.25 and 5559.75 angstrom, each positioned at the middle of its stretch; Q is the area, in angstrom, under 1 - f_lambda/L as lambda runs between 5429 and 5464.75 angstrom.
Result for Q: 0.2 angstrom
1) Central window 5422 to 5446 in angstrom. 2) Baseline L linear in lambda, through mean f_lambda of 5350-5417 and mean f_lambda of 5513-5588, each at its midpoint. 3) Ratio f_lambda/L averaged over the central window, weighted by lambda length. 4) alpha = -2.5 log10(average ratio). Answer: 0.01 mag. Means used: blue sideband 8.69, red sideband 8.81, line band 8.63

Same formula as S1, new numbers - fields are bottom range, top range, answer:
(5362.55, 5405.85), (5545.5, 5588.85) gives 1.09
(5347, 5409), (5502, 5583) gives 1.07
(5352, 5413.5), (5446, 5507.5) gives 1.04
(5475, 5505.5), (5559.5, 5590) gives 1.04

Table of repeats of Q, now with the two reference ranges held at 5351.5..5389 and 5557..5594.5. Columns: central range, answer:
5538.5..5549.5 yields 0.03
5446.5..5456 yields 0.19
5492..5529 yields -0.16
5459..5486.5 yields -0.26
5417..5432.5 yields 0.00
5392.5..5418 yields -0.29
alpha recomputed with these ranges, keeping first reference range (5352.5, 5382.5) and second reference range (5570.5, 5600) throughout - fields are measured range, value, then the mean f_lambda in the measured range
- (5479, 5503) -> -0.009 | 8.81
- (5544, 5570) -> 0.003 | 8.77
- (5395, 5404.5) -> -0.036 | 8.95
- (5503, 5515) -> 0.006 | 8.7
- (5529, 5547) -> -0.005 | 8.81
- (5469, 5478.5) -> 0.015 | 8.61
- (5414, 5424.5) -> -0.021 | 8.85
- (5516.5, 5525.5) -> 0.017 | 8.62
